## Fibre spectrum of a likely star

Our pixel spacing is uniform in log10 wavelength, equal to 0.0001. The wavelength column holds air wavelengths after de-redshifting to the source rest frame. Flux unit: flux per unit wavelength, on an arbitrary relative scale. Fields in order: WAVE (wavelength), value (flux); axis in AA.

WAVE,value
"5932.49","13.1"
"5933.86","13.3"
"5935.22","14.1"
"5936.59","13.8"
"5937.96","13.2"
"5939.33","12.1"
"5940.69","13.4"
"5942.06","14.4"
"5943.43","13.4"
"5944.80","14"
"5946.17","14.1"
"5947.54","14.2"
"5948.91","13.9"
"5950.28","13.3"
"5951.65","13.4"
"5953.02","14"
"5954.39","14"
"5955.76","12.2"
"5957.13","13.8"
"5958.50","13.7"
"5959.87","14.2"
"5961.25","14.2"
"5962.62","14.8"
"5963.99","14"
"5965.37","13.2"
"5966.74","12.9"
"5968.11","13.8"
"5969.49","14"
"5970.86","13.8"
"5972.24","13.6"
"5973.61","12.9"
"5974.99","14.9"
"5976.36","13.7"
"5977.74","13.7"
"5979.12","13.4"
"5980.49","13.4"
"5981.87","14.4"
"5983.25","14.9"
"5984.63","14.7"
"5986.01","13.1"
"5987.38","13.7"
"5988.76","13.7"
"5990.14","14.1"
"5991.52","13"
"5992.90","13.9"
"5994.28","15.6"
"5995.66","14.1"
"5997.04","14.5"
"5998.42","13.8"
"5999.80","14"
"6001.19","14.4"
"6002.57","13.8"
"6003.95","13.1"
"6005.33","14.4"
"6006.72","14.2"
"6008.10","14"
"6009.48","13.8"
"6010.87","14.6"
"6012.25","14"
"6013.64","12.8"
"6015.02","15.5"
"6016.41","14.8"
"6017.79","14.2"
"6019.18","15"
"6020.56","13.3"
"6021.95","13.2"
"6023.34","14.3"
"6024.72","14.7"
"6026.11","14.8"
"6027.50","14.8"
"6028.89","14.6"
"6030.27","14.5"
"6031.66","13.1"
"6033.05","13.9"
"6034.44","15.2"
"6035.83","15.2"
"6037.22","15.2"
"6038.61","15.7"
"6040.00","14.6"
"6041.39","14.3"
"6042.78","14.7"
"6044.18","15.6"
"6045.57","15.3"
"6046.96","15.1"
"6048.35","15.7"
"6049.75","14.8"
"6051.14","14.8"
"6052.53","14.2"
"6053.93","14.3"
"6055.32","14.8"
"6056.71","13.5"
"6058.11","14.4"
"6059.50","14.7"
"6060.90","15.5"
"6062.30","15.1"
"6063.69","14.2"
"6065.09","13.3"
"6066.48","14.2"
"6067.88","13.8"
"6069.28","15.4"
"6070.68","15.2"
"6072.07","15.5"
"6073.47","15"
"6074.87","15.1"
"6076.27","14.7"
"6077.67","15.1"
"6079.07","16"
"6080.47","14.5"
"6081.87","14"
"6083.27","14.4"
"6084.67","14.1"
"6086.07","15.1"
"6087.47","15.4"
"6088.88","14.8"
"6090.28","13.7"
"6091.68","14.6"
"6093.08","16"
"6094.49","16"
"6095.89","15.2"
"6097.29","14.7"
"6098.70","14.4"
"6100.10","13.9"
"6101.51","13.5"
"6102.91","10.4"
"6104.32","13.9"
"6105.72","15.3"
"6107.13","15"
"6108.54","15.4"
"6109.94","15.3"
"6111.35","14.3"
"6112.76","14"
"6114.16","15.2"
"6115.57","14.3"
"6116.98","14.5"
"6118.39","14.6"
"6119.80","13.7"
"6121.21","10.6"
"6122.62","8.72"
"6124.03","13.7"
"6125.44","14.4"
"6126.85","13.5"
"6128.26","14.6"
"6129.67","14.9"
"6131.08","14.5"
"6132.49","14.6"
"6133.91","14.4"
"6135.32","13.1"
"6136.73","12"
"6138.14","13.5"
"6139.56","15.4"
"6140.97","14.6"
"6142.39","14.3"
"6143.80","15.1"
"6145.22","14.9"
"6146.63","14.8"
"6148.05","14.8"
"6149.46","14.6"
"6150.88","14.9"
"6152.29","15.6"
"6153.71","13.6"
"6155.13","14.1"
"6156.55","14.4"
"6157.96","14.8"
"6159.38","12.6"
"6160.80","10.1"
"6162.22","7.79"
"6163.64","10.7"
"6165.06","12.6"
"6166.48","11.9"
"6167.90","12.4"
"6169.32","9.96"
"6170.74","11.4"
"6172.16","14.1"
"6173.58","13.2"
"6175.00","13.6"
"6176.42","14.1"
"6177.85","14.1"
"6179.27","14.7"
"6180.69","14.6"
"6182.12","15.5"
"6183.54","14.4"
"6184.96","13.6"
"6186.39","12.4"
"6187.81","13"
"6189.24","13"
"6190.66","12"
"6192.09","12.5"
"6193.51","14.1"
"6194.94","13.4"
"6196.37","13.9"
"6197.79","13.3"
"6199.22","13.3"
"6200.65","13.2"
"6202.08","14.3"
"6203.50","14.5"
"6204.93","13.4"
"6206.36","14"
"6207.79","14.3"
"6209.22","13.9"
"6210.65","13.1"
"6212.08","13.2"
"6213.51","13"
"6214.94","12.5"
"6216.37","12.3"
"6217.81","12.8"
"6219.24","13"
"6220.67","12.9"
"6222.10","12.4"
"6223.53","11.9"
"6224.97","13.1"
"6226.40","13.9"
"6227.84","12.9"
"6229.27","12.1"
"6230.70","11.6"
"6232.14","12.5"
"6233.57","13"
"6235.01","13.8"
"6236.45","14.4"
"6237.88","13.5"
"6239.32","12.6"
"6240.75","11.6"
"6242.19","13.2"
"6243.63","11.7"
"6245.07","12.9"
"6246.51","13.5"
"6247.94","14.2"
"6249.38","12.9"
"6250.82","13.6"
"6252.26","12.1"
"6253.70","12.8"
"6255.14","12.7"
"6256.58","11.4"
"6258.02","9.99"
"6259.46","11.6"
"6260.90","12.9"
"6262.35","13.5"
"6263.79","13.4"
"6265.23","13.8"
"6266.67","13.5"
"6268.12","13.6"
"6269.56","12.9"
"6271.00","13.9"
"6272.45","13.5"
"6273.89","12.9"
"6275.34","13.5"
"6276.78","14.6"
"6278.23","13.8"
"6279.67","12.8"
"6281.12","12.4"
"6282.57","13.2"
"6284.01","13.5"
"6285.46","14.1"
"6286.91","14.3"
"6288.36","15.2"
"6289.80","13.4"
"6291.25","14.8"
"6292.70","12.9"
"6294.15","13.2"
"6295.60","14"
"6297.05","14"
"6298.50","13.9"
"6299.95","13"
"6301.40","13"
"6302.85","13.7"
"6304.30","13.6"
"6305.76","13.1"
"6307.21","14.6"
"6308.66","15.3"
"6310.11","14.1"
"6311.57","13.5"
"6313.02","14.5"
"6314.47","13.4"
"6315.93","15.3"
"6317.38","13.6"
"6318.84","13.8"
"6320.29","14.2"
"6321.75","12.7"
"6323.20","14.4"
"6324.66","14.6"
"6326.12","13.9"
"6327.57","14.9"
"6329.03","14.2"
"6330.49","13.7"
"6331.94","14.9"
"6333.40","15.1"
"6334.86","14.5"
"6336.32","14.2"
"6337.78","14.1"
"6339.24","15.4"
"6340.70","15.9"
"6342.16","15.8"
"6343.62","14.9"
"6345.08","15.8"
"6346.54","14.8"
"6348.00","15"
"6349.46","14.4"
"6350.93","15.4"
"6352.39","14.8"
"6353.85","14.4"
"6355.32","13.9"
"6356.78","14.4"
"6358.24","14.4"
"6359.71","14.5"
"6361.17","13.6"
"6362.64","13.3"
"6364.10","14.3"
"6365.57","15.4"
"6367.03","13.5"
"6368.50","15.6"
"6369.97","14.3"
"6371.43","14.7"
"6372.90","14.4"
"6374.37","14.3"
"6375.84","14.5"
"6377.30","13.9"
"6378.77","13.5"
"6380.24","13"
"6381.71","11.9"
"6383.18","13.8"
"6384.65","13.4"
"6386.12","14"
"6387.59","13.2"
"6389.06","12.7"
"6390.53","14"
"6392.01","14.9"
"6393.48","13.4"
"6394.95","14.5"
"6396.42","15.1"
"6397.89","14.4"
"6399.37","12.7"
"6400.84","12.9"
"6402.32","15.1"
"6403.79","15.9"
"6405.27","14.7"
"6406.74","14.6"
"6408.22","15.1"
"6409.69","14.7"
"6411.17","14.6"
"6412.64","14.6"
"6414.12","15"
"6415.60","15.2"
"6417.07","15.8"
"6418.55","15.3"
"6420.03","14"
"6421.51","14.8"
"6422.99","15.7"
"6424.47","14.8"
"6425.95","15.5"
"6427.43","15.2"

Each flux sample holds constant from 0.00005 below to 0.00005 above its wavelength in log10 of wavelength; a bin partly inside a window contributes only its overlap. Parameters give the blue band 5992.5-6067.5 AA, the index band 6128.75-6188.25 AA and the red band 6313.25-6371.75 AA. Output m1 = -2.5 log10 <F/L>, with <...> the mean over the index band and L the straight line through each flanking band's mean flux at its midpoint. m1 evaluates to 0.07 mag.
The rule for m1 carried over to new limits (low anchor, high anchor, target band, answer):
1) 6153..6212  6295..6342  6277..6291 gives 0.02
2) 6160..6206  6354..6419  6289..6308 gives 0.00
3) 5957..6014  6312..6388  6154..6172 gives 0.18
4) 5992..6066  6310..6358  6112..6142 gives 0.05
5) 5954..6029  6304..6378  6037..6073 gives -0.05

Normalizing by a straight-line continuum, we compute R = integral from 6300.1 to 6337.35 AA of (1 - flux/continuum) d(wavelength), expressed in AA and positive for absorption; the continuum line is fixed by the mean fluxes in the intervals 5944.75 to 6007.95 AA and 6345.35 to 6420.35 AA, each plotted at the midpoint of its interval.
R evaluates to 0.4 AA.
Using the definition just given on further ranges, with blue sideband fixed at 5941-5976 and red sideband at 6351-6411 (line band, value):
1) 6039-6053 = -1.1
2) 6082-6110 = -1.2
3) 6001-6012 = -0.2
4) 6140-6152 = -0.7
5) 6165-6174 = 1.2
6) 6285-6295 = 0.1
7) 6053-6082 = -1.7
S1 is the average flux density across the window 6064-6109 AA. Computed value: 14.6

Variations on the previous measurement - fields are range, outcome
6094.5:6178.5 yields 13.7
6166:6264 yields 13.1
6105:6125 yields 13.9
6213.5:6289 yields 13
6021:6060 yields 14.6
